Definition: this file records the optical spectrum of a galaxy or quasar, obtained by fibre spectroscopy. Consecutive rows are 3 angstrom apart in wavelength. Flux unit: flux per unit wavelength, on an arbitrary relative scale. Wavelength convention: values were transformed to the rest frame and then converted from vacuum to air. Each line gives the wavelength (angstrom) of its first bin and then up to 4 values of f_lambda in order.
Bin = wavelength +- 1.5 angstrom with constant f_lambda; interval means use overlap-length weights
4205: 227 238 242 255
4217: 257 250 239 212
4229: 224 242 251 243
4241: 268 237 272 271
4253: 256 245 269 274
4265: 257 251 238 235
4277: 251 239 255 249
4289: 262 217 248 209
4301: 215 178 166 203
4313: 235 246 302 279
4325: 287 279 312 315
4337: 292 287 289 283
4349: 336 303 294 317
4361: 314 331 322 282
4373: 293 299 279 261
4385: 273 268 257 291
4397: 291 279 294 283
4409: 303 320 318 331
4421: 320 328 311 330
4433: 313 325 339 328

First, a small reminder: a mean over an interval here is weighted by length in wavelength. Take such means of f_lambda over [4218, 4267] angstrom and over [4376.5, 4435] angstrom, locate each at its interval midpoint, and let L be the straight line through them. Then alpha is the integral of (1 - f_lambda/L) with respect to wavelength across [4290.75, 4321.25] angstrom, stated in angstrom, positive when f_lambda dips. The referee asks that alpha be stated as 5.2 angstrom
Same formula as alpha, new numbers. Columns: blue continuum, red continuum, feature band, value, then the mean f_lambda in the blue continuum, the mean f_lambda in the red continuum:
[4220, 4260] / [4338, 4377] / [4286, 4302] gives 2.4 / 248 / 304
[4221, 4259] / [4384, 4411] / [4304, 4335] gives 1.0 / 248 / 283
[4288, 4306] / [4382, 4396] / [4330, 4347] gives -3.8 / 219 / 272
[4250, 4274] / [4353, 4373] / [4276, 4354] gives 6.8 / 255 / 309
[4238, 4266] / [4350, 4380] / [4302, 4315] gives 3.9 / 260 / 304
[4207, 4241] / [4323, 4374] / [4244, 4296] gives 2.4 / 242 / 302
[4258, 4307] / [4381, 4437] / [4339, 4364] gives -3.0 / 238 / 300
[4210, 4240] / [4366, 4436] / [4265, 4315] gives 6.3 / 242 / 298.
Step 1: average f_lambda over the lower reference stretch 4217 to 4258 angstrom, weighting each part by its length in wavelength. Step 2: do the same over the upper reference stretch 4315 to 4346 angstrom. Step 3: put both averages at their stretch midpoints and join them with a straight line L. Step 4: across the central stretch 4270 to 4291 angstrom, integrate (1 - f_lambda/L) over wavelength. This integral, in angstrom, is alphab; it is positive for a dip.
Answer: 1.6 angstrom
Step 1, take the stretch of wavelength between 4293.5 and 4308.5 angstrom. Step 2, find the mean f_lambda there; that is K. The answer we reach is 203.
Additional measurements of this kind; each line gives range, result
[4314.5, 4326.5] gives 278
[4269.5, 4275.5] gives 236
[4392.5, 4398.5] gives 291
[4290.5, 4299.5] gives 225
